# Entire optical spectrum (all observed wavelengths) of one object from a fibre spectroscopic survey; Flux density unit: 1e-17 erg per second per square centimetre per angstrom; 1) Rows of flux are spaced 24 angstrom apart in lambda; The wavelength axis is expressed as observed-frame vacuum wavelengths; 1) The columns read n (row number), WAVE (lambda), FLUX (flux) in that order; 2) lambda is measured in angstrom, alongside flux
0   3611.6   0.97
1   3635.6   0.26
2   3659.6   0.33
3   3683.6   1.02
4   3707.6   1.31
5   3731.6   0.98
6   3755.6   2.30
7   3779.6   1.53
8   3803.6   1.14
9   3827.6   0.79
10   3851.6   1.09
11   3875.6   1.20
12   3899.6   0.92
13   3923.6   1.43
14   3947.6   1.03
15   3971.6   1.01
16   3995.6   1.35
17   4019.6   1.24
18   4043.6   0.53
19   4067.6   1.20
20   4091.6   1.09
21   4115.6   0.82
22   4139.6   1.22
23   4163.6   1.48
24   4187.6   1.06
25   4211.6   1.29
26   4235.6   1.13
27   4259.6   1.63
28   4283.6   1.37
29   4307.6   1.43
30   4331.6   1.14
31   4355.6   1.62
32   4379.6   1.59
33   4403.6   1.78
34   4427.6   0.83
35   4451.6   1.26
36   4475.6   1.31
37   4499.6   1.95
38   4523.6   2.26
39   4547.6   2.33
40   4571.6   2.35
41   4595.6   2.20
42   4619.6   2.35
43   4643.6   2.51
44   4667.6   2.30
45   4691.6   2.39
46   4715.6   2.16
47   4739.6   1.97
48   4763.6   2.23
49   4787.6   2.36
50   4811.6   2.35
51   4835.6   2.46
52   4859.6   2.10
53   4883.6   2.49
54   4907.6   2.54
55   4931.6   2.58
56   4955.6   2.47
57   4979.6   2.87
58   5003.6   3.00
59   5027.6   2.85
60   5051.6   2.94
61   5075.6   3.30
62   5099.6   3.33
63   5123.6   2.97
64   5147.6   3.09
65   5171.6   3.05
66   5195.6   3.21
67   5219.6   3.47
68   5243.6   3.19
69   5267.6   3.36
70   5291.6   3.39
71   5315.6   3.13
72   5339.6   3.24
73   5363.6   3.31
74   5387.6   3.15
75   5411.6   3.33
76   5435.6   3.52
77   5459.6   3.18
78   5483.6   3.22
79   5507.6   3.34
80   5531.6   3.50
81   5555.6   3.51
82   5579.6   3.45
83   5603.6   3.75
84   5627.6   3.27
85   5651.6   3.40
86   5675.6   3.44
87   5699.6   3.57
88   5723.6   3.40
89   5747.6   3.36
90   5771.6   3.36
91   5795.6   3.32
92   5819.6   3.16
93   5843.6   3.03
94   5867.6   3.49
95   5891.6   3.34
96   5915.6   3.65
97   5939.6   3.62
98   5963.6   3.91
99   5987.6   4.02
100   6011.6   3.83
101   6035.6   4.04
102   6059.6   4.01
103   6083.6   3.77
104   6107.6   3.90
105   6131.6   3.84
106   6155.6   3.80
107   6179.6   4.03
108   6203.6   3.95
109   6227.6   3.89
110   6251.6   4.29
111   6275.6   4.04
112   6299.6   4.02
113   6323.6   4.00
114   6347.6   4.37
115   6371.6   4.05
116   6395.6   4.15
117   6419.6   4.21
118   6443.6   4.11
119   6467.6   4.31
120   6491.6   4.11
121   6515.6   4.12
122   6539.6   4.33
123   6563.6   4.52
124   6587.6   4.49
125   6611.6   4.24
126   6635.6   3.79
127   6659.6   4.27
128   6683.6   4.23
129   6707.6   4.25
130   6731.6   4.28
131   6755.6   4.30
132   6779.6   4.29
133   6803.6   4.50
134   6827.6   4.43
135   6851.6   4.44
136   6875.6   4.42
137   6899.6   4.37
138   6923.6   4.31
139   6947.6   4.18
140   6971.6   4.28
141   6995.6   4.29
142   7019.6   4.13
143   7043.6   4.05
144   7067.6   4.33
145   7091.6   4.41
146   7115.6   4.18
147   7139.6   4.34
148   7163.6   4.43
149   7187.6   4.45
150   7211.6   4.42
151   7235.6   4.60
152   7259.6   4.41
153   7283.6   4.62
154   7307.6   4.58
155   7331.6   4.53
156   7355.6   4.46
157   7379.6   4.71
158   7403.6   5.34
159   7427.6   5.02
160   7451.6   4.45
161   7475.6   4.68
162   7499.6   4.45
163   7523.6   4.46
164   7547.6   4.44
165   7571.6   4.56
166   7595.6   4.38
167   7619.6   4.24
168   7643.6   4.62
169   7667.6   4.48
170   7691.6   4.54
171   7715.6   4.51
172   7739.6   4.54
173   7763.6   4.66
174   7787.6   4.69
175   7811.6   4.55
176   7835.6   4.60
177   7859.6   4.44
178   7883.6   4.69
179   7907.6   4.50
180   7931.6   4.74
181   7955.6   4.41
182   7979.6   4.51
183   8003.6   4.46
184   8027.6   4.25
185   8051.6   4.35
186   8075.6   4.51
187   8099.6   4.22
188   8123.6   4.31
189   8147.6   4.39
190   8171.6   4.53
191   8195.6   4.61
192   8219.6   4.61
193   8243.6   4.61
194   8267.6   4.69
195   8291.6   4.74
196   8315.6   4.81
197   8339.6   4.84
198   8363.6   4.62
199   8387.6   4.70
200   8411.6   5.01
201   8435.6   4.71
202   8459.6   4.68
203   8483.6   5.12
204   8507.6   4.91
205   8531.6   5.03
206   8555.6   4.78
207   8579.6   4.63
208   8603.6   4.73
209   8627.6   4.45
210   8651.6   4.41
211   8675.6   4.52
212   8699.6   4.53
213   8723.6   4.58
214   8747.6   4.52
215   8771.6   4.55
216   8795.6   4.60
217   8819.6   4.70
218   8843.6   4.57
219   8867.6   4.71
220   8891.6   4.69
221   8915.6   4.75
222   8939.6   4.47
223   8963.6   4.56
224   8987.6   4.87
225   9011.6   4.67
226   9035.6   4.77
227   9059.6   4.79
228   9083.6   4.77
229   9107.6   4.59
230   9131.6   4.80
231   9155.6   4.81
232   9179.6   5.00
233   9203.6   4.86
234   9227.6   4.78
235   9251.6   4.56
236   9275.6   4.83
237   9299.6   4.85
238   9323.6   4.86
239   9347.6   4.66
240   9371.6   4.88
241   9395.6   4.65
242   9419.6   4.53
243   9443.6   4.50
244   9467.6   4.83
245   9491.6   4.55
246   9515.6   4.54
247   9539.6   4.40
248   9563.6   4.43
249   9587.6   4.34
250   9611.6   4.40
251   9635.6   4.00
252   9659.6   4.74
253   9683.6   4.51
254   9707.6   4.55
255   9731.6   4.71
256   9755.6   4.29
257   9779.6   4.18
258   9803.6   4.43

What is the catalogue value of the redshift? 0.13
